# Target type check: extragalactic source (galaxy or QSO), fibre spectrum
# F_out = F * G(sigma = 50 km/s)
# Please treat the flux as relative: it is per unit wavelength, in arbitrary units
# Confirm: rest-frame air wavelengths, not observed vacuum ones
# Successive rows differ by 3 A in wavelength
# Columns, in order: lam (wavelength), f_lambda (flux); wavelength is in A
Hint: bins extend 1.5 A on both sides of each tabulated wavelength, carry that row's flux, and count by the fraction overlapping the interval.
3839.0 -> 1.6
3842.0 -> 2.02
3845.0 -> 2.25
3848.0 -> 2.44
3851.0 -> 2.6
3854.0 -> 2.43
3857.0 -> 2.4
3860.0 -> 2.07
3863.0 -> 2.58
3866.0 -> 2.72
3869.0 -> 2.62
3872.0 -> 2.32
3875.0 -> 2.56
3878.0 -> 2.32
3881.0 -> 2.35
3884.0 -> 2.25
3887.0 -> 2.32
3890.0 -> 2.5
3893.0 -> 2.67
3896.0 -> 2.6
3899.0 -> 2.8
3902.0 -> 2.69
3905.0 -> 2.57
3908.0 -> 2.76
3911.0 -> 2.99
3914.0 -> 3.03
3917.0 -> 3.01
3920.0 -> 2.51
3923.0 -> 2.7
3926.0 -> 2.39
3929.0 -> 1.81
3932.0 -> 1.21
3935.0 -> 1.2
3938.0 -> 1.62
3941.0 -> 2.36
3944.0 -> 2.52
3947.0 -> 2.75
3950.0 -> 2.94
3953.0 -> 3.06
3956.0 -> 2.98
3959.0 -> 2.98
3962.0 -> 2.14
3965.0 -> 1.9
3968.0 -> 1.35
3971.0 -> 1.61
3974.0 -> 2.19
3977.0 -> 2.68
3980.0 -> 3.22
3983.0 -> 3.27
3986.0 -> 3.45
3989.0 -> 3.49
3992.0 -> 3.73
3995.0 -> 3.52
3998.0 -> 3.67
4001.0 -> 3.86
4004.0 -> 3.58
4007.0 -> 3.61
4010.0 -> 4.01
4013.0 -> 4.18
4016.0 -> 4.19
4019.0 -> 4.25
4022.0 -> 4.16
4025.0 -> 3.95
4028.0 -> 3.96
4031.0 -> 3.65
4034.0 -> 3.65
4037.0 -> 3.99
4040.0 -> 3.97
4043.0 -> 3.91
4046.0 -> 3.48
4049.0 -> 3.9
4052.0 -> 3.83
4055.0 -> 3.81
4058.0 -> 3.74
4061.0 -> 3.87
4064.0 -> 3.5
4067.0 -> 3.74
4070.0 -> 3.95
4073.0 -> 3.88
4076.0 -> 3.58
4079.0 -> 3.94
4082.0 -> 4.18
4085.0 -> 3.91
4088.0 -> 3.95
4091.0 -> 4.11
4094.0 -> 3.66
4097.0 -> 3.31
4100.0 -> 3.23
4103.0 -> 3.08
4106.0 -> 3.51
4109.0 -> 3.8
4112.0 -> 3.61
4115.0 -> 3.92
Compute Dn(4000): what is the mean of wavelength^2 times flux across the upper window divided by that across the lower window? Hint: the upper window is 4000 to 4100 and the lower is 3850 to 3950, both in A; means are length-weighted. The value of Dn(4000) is 1.70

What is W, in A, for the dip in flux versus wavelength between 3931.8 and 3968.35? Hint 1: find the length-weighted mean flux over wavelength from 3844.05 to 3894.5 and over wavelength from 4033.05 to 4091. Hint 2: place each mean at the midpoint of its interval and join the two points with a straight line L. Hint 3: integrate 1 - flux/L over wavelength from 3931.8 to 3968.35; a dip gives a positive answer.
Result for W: 8.9 A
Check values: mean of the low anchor 2.44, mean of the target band 2.3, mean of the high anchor 3.84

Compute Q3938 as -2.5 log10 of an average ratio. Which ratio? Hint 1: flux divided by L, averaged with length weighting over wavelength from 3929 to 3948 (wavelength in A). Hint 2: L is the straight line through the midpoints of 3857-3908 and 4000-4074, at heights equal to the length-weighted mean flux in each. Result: 0.49 mag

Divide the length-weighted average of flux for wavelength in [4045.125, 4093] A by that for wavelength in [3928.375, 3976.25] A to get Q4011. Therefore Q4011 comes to 1.8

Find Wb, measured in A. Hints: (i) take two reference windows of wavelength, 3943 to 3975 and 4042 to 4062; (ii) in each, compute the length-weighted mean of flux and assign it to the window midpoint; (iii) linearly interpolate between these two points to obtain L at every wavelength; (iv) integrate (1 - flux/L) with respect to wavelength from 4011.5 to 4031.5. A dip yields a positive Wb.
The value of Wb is -4.4 A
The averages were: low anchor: 2.4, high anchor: 3.79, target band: 4.07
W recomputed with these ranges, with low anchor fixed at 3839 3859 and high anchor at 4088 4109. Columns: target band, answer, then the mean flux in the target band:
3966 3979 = 4.1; 2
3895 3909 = -0.7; 2.68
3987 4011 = -5.0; 3.67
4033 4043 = -2.0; 3.89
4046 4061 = -2.2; 3.79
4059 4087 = -3.5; 3.84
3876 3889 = 0.7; 2.33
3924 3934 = 3.2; 1.82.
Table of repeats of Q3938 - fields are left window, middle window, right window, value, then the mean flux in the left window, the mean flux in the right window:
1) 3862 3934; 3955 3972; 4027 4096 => 0.37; 2.5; 3.83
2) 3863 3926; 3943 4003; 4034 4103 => 0.10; 2.61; 3.77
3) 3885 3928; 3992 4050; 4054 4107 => -0.15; 2.67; 3.72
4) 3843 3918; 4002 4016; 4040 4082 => -0.13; 2.55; 3.8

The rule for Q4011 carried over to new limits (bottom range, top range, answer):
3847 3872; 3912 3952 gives 0.94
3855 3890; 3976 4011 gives 1.45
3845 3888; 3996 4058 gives 1.60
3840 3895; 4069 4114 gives 1.54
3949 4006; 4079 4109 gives 1.25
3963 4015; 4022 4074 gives 1.22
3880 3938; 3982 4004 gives 1.48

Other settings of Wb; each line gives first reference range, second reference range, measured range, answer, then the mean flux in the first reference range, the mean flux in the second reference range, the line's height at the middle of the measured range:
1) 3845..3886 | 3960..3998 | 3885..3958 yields 2.39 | 2.43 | 2.75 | 2.59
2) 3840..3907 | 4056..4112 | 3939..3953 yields 1.17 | 2.45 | 3.72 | 2.89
